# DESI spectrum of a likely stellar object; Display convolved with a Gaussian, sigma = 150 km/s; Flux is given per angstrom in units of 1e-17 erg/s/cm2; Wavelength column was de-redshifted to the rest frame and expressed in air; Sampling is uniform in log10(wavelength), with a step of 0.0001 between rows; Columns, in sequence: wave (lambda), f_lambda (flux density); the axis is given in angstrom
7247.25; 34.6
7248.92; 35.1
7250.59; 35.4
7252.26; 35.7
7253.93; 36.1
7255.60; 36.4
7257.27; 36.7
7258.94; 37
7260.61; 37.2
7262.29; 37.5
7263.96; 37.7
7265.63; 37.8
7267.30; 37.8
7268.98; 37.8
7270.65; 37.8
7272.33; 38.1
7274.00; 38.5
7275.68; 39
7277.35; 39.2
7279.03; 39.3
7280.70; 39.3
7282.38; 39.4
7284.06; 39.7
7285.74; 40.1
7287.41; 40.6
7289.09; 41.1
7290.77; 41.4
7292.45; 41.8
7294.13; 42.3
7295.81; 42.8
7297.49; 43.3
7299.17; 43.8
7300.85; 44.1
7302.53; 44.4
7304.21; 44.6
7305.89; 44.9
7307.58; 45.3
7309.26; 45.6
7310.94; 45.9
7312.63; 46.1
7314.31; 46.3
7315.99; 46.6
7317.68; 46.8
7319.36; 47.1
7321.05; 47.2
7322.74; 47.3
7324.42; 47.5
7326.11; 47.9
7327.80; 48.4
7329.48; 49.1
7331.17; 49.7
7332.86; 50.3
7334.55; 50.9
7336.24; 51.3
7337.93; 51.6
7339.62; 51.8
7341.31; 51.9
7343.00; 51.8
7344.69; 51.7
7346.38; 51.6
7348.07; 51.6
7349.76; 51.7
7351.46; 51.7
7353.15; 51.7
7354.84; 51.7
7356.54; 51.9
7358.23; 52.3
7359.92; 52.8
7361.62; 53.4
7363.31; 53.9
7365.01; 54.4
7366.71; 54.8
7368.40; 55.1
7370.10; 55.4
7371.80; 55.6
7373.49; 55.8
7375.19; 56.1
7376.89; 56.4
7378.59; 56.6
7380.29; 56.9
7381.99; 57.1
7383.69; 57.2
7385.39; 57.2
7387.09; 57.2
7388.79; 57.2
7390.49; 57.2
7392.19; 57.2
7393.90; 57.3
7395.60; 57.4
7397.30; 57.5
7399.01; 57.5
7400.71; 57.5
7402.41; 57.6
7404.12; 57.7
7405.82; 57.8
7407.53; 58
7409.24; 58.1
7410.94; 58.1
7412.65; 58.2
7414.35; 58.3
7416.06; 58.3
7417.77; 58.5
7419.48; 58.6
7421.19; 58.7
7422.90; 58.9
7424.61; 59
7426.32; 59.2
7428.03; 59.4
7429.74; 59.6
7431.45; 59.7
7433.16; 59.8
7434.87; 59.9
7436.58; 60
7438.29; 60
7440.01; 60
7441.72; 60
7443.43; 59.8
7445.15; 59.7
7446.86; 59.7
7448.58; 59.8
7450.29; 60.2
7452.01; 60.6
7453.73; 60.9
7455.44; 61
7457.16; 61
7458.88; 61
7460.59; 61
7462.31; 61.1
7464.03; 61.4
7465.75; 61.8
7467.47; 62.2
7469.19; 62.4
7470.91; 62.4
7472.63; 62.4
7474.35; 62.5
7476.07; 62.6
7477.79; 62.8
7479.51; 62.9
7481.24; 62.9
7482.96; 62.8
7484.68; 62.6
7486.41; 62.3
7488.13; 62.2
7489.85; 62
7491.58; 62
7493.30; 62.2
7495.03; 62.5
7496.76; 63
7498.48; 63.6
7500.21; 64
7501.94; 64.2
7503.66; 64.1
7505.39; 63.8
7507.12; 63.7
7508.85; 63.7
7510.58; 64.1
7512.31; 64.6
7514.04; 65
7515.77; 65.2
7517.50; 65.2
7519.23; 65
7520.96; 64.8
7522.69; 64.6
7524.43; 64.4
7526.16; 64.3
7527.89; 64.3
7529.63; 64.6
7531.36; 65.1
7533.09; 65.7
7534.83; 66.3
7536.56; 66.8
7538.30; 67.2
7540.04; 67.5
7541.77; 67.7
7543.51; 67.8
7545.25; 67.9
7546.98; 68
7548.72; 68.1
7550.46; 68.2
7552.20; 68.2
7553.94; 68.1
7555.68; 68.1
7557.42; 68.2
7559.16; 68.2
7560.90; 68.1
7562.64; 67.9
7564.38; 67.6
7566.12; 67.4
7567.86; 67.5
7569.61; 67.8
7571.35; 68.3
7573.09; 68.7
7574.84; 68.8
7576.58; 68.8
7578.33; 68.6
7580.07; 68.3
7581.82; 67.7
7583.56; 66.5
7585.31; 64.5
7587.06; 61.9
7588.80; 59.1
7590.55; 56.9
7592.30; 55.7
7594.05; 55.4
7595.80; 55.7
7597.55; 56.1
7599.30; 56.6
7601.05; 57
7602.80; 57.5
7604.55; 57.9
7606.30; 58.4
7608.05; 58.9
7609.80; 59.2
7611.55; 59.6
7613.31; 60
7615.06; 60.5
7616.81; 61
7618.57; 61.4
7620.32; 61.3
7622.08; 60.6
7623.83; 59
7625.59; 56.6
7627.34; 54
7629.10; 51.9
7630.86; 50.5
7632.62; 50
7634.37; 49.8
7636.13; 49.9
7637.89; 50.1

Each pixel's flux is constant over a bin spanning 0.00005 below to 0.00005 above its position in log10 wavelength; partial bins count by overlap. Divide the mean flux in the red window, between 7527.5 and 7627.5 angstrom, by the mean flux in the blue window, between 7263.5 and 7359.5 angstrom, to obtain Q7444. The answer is 1.4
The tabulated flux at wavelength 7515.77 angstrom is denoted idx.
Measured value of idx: 65.2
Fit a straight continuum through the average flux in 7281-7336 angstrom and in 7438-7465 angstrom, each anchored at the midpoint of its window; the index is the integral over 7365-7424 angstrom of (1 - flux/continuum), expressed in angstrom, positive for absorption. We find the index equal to -3.2 angstrom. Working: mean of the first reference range 45.1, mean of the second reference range 60.5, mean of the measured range 57.2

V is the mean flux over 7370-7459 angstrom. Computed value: 58.4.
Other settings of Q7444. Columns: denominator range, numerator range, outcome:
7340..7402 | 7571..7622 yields 1.12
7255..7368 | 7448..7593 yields 1.42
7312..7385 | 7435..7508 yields 1.19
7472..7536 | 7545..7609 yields 1.01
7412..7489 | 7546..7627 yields 1.04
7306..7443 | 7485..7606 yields 1.19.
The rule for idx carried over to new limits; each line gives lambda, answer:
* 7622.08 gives 60.6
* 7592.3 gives 55.7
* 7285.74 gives 40.1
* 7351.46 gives 51.7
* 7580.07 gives 68.3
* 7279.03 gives 39.3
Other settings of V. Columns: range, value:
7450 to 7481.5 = 61.7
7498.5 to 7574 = 66.3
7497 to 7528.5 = 64.4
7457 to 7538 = 63.4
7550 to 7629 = 62.6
